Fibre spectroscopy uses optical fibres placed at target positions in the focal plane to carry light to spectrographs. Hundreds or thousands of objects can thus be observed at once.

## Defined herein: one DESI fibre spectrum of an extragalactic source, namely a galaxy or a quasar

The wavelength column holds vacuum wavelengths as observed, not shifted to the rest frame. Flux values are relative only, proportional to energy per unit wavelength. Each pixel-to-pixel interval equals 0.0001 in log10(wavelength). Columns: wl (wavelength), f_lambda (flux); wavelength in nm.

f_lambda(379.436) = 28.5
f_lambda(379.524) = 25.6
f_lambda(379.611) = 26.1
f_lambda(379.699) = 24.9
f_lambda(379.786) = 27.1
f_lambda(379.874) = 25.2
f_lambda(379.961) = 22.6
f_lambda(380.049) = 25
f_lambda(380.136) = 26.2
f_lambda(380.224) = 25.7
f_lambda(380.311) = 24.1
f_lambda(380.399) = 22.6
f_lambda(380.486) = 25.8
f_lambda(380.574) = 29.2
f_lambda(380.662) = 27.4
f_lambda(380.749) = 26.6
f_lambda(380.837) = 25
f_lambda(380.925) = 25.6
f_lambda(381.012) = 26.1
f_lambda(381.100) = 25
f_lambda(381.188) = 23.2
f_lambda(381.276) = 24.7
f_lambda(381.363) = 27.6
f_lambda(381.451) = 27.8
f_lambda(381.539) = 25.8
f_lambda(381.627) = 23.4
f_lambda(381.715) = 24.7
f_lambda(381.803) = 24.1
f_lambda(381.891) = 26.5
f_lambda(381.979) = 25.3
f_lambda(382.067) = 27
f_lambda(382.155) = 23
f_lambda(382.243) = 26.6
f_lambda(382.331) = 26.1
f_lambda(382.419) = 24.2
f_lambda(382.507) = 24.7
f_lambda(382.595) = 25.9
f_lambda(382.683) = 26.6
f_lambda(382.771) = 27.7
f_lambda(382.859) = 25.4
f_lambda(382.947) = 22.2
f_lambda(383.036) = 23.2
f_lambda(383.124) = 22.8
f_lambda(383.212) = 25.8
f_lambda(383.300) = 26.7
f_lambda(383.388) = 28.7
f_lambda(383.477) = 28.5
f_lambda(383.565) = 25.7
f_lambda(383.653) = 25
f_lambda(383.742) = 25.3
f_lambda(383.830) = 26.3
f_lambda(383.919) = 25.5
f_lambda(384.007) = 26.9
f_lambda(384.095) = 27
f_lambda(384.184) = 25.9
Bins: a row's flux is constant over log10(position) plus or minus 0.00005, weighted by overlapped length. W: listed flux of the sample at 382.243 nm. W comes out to 26.6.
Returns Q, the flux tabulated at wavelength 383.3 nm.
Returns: 26.7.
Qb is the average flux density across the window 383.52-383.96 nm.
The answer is 25.6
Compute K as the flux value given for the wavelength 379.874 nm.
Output 25.2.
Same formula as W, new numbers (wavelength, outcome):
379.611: 26.1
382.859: 25.4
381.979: 25.3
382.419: 24.2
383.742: 25.3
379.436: 28.5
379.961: 22.6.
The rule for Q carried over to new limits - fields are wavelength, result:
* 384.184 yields 25.9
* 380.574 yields 29.2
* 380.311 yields 24.1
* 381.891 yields 26.5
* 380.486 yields 25.8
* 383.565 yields 25.7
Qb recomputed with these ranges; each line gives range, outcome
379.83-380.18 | 24.7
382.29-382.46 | 25.2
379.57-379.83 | 26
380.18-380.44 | 24.1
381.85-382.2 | 25.4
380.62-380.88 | 26.4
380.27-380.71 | 25.8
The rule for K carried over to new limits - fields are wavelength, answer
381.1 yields 25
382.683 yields 26.6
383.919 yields 25.5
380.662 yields 27.4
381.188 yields 23.2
